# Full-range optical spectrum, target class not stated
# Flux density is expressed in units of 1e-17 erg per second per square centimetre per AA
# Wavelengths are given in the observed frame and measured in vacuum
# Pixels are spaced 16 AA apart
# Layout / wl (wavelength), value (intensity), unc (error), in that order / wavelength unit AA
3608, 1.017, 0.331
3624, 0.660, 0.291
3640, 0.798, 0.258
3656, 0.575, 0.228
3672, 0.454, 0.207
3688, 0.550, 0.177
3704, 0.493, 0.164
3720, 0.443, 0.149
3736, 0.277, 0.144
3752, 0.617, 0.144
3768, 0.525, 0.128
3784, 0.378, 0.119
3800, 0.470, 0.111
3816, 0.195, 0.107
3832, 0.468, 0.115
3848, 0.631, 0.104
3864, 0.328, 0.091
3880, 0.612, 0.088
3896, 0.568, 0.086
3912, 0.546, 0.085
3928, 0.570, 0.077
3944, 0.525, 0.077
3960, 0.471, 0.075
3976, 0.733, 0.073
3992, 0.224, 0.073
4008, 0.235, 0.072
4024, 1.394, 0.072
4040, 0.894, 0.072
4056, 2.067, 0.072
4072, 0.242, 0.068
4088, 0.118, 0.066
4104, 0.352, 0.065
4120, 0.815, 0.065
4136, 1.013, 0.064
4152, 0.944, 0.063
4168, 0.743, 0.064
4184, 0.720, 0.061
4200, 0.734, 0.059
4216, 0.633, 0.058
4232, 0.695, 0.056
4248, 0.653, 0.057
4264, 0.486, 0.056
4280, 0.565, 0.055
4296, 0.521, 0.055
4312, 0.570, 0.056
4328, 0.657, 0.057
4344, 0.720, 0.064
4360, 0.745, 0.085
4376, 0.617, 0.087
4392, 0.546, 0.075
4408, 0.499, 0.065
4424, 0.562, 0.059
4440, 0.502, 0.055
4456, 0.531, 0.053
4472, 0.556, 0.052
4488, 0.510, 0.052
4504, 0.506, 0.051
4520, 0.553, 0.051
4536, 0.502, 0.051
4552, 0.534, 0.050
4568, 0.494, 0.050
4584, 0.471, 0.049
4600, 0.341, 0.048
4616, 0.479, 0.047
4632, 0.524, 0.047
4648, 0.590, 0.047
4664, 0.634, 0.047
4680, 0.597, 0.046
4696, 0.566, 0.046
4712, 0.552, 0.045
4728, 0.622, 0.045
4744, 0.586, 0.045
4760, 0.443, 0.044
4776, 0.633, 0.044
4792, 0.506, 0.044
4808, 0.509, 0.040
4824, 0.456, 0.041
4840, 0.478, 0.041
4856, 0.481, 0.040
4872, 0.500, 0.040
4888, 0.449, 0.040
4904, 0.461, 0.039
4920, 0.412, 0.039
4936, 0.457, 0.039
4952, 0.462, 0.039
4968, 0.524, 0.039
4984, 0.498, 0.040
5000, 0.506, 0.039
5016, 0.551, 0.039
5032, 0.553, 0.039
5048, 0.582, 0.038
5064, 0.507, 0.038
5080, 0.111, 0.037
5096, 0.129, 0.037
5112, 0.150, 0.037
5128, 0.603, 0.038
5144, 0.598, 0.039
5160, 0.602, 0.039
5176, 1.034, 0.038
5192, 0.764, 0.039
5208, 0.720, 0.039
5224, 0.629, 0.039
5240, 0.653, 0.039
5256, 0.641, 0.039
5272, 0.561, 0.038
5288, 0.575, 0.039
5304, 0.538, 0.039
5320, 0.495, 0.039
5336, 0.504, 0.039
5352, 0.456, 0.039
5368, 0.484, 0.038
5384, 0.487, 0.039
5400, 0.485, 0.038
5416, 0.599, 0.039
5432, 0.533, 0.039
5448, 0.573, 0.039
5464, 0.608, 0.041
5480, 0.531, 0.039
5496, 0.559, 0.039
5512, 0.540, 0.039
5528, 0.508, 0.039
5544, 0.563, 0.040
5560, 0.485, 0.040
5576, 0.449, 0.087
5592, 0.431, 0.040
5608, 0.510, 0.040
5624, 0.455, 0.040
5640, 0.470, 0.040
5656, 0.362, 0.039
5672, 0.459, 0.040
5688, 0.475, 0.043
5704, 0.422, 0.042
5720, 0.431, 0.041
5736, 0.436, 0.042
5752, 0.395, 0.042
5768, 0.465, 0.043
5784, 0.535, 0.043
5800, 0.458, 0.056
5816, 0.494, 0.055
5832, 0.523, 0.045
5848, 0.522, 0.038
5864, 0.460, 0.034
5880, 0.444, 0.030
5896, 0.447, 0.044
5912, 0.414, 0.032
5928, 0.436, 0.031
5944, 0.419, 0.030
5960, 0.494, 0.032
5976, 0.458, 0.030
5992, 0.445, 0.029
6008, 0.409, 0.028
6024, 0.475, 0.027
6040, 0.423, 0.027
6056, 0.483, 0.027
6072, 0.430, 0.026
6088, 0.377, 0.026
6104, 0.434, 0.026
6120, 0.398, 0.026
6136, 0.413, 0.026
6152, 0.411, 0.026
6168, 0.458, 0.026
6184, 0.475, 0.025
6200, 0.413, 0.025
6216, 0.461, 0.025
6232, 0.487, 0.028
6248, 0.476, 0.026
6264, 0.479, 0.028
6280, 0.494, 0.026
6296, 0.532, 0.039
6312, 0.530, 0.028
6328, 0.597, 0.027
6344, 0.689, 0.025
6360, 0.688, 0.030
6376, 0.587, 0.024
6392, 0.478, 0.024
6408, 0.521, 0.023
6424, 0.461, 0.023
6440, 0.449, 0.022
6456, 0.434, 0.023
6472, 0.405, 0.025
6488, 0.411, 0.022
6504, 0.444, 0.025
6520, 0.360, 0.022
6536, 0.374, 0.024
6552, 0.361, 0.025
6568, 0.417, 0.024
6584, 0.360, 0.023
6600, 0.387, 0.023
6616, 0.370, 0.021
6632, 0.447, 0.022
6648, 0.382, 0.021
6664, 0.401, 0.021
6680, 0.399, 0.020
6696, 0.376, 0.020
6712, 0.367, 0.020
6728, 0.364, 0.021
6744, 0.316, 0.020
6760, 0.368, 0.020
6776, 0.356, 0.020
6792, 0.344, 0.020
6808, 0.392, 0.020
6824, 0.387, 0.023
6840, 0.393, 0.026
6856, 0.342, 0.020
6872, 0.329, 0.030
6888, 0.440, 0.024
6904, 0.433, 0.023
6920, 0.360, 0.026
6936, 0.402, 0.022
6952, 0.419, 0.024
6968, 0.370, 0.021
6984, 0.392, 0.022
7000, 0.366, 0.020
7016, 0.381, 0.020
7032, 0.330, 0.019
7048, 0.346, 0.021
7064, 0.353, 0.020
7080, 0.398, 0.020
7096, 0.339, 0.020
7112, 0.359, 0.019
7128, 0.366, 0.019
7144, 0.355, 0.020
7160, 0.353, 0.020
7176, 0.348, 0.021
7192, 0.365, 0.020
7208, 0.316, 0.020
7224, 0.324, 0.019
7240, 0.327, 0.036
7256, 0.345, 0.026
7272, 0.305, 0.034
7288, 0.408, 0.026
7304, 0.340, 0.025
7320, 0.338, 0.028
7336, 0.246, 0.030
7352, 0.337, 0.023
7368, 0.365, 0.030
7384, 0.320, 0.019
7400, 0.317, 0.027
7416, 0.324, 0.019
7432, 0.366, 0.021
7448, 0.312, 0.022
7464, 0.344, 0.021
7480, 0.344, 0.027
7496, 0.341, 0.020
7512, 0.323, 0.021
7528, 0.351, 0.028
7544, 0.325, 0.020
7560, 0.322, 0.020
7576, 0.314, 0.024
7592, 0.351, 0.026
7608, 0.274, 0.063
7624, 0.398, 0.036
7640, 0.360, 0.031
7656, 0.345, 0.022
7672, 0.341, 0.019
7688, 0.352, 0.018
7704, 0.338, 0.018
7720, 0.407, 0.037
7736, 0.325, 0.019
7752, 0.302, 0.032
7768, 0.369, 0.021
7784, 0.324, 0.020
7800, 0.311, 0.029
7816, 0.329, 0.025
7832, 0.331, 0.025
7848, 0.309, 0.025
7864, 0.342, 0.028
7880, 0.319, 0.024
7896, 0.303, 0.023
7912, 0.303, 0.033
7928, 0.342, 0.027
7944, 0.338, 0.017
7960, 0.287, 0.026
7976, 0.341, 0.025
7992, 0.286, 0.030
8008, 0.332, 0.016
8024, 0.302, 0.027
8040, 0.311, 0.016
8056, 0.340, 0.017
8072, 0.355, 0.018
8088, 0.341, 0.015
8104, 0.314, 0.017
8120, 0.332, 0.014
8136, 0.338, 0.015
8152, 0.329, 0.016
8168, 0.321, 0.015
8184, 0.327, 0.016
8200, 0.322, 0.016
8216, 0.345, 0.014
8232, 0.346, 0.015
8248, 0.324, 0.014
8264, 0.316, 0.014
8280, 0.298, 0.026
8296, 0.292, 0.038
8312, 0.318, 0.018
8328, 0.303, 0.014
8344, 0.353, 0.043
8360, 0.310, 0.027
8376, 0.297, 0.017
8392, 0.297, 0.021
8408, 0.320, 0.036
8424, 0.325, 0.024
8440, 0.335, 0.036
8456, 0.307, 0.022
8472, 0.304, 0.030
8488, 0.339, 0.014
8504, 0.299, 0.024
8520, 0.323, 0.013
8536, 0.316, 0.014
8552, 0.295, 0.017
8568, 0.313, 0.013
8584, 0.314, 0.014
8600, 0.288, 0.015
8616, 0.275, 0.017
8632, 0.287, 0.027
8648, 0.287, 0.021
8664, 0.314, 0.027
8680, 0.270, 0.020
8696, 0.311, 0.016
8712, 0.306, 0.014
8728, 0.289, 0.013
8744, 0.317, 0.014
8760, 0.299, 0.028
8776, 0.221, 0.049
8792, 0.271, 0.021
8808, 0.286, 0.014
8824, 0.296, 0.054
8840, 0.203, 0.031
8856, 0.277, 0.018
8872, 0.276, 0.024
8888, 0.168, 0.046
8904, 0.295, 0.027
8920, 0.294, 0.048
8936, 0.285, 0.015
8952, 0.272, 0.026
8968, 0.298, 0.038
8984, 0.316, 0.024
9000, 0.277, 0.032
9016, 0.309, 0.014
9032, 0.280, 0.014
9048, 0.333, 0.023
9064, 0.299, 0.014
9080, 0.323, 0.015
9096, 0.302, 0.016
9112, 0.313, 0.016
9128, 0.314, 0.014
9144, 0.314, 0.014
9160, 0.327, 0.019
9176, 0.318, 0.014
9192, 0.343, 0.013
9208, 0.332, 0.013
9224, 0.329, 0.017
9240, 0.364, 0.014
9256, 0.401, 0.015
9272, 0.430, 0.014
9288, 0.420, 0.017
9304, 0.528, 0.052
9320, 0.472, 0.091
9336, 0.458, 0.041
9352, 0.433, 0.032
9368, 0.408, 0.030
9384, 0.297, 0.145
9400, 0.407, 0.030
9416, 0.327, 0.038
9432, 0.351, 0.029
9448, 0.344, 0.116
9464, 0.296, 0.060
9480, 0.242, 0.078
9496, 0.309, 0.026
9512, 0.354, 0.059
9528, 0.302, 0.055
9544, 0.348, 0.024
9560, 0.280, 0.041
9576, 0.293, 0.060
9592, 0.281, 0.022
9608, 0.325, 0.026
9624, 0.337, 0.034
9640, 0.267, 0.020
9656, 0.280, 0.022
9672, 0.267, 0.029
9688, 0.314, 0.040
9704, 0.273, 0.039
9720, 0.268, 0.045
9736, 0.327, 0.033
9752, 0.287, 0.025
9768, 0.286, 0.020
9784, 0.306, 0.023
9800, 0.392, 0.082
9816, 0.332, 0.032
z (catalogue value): 2.33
